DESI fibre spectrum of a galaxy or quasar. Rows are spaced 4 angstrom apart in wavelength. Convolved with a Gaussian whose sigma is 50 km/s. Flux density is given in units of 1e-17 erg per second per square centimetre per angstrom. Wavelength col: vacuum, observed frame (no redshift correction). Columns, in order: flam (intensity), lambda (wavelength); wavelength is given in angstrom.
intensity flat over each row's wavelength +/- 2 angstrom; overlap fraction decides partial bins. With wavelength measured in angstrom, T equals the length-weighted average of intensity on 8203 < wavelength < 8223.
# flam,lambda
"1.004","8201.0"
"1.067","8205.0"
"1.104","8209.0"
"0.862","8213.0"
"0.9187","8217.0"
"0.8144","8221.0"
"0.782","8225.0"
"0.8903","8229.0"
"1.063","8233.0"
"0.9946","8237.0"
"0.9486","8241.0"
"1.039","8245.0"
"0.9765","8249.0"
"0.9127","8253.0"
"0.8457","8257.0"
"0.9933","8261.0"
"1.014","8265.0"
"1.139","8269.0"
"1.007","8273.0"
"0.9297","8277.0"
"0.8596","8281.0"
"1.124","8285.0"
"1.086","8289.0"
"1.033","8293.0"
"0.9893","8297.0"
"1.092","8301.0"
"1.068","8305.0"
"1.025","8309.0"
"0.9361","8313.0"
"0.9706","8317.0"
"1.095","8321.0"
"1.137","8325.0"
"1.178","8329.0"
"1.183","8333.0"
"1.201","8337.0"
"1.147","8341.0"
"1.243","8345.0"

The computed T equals 0.953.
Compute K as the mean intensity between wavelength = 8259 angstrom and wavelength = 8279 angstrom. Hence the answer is 1.02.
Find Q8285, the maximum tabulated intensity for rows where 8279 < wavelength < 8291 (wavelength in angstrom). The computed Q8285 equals 1.124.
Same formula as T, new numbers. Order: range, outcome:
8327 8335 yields 1.18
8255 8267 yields 0.951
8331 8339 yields 1.19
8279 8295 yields 1.03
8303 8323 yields 1.02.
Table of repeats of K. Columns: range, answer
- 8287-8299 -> 1.04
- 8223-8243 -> 0.936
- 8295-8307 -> 1.05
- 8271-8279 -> 0.968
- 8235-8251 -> 0.99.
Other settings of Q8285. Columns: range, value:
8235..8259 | 1.039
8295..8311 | 1.092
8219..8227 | 0.8144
